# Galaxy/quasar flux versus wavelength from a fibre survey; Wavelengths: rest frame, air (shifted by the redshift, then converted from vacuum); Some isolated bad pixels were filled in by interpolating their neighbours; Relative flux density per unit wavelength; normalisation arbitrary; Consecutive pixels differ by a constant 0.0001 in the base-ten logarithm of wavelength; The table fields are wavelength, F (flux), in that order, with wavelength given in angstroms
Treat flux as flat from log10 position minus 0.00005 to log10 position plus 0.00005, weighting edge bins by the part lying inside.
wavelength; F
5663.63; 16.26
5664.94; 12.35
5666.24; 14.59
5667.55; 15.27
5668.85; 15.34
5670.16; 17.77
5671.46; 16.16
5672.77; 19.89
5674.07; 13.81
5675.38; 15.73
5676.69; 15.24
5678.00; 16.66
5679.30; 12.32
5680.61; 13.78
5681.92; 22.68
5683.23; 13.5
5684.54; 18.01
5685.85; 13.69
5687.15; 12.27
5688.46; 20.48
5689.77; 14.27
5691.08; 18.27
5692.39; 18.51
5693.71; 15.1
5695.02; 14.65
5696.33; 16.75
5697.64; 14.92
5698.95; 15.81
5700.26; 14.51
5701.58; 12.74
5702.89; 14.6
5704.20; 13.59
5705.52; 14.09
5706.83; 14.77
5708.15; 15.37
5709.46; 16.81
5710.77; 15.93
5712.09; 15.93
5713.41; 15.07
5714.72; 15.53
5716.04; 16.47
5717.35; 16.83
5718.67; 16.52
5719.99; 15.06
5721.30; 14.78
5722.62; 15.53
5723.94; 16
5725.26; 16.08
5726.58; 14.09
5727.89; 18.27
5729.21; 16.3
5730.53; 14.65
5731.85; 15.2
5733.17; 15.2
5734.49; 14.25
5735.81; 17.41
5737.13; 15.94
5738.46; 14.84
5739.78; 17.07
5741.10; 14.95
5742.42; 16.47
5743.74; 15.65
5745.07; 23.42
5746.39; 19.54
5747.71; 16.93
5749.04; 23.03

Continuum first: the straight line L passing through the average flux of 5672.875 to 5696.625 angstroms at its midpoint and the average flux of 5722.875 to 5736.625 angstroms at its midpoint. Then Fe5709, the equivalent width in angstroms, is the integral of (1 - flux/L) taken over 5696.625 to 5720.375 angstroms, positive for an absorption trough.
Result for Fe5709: 0.8 angstroms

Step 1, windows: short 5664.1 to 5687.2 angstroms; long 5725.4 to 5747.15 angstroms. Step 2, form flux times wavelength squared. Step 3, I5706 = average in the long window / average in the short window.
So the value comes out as 1.08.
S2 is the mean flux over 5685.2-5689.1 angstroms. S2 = 15.5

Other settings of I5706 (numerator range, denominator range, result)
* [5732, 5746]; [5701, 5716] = 1.11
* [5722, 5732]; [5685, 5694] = 0.99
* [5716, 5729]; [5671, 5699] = 1.01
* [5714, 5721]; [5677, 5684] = 1.03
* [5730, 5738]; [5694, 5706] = 1.07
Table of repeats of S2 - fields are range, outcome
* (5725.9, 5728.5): 16.2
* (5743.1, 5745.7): 19.5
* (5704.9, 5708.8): 14.7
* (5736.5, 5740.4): 15.9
